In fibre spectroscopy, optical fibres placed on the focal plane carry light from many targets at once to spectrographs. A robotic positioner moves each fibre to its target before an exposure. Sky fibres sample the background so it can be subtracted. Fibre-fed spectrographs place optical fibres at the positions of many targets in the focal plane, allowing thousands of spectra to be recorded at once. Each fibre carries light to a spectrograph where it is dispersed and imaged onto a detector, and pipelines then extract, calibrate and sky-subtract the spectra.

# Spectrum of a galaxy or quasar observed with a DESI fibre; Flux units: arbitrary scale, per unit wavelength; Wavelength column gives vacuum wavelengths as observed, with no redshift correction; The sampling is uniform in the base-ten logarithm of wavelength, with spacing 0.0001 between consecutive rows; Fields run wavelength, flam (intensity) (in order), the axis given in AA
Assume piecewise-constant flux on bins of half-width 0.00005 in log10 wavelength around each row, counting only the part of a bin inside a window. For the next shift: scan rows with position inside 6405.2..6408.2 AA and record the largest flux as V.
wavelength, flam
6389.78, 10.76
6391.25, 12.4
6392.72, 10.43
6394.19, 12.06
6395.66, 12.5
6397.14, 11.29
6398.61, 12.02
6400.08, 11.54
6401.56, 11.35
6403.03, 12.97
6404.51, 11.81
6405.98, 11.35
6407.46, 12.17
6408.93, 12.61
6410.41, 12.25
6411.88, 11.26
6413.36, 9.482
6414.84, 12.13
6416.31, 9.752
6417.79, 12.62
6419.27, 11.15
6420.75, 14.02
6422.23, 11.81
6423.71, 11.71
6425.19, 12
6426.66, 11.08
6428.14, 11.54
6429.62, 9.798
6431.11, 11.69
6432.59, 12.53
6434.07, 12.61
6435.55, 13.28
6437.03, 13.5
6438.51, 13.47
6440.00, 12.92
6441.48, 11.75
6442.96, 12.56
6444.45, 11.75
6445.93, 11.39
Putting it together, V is 12.17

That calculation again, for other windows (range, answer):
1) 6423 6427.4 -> 12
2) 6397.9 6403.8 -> 12.97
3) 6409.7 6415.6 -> 12.25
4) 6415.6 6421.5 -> 14.02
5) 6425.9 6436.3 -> 13.28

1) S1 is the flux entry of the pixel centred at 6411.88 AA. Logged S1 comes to 11.26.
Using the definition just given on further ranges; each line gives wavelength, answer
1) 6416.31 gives 9.752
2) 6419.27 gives 11.15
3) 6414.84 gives 12.13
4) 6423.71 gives 11.71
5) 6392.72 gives 10.43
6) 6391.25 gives 12.4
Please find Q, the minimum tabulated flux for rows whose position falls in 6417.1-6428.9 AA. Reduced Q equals 11.08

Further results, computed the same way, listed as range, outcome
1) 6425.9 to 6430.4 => 9.798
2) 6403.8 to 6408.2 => 11.35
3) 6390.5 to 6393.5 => 10.43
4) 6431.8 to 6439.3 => 12.53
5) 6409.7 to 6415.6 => 9.482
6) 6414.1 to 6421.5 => 9.752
